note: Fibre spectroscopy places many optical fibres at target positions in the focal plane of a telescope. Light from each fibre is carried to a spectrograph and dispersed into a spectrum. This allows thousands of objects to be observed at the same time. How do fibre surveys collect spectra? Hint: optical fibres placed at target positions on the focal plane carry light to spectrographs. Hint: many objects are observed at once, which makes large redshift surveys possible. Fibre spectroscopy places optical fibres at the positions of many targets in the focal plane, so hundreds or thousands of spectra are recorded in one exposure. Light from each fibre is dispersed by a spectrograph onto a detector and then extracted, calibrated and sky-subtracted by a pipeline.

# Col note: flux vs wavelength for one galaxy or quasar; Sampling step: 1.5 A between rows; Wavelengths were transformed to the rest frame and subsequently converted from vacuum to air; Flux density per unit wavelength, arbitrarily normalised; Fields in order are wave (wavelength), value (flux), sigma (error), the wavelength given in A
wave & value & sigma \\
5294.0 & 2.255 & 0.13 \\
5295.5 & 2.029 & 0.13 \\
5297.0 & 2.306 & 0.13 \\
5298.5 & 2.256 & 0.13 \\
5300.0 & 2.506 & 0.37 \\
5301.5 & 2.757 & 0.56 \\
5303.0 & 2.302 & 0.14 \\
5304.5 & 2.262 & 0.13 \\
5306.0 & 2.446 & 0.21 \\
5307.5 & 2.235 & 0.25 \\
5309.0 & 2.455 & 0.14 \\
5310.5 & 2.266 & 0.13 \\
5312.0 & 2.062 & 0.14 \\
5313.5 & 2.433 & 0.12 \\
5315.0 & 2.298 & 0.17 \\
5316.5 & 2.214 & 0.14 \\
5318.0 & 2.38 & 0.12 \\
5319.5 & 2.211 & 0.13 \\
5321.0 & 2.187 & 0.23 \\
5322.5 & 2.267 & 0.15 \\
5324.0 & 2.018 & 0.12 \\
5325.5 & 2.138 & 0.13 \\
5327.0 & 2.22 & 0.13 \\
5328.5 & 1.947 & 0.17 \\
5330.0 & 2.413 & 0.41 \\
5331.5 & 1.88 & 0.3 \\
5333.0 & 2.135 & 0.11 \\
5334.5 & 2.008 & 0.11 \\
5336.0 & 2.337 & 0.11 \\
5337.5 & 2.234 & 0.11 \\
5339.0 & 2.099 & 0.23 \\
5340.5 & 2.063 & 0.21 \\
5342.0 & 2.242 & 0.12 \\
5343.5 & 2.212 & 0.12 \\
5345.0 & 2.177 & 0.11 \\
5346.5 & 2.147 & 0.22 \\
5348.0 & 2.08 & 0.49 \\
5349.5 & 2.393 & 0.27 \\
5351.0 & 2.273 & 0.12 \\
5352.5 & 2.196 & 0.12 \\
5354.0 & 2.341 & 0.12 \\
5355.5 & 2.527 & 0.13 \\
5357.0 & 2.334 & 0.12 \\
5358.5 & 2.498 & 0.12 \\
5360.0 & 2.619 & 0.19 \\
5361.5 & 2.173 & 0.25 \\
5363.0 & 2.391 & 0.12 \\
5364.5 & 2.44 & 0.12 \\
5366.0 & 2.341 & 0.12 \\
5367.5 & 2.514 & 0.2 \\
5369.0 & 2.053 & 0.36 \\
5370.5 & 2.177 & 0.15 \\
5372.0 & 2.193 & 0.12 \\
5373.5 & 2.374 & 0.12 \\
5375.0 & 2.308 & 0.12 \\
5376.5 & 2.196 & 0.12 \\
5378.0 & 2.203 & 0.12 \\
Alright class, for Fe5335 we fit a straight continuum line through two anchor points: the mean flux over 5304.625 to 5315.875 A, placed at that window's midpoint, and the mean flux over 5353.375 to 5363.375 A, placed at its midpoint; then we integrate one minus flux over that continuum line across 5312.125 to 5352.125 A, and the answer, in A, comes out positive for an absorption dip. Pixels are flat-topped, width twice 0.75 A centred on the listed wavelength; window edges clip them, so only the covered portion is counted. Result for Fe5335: 2.82 A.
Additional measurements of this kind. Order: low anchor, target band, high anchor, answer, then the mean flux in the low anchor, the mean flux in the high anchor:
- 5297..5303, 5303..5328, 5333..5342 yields 0.8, 2.46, 2.15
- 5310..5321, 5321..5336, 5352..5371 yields 1.0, 2.26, 2.36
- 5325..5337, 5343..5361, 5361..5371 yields -0.6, 2.14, 2.3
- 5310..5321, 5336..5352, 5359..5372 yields 0.7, 2.26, 2.33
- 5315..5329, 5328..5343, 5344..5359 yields 0.6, 2.19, 2.29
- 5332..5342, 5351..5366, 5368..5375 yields -1.3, 2.15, 2.22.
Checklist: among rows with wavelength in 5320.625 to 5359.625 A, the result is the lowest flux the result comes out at 1.88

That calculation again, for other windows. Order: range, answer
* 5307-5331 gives 1.947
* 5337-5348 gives 2.063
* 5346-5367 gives 2.08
